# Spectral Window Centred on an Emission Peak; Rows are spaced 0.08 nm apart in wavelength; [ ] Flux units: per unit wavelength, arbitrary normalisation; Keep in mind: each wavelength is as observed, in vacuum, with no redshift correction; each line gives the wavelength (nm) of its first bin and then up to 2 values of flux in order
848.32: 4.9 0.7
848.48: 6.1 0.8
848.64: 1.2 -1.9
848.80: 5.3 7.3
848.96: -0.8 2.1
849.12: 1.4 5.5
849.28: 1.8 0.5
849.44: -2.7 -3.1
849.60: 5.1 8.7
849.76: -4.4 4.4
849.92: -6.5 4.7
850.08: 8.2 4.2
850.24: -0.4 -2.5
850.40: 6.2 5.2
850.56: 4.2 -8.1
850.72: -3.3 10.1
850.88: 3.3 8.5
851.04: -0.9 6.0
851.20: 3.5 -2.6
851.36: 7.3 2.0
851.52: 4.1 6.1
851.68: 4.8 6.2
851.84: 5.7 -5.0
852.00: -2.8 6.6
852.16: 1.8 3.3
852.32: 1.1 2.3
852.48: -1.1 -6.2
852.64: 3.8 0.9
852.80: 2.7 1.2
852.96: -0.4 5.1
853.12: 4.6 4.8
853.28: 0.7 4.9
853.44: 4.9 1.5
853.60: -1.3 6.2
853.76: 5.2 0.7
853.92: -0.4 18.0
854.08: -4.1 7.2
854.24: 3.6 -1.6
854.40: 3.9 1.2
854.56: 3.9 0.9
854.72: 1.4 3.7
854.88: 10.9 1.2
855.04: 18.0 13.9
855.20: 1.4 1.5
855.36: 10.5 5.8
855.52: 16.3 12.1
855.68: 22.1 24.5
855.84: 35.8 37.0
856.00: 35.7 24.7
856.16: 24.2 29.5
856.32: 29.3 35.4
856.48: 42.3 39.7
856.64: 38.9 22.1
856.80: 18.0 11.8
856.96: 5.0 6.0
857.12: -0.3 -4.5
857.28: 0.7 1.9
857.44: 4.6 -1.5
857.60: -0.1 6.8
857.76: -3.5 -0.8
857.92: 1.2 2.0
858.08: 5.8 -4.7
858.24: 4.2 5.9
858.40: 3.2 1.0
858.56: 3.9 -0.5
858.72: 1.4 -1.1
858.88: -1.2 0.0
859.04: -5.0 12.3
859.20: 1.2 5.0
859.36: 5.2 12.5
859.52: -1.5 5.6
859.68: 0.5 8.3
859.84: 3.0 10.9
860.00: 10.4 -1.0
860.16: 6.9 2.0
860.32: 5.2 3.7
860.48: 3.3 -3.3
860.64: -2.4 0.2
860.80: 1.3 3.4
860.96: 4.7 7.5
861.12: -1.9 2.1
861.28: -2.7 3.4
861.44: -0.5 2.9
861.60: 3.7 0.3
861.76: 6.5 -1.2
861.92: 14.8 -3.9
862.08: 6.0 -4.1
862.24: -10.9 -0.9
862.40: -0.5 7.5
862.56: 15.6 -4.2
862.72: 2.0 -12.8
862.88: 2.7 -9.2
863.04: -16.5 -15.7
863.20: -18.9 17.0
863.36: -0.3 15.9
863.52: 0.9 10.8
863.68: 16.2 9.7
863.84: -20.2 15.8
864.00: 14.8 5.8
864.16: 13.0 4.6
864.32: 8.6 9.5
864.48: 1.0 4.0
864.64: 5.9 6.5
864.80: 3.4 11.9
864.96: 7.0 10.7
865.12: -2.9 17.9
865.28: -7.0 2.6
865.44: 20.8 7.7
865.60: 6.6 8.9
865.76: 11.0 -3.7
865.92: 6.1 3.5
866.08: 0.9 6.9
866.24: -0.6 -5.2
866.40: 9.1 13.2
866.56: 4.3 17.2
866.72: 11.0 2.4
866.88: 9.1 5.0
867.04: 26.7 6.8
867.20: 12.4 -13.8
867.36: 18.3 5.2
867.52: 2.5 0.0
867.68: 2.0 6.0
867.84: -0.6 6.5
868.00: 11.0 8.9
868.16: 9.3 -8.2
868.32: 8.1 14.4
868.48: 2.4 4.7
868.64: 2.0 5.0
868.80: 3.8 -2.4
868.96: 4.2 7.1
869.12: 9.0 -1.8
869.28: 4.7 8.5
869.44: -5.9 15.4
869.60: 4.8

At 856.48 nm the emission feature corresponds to [O II]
